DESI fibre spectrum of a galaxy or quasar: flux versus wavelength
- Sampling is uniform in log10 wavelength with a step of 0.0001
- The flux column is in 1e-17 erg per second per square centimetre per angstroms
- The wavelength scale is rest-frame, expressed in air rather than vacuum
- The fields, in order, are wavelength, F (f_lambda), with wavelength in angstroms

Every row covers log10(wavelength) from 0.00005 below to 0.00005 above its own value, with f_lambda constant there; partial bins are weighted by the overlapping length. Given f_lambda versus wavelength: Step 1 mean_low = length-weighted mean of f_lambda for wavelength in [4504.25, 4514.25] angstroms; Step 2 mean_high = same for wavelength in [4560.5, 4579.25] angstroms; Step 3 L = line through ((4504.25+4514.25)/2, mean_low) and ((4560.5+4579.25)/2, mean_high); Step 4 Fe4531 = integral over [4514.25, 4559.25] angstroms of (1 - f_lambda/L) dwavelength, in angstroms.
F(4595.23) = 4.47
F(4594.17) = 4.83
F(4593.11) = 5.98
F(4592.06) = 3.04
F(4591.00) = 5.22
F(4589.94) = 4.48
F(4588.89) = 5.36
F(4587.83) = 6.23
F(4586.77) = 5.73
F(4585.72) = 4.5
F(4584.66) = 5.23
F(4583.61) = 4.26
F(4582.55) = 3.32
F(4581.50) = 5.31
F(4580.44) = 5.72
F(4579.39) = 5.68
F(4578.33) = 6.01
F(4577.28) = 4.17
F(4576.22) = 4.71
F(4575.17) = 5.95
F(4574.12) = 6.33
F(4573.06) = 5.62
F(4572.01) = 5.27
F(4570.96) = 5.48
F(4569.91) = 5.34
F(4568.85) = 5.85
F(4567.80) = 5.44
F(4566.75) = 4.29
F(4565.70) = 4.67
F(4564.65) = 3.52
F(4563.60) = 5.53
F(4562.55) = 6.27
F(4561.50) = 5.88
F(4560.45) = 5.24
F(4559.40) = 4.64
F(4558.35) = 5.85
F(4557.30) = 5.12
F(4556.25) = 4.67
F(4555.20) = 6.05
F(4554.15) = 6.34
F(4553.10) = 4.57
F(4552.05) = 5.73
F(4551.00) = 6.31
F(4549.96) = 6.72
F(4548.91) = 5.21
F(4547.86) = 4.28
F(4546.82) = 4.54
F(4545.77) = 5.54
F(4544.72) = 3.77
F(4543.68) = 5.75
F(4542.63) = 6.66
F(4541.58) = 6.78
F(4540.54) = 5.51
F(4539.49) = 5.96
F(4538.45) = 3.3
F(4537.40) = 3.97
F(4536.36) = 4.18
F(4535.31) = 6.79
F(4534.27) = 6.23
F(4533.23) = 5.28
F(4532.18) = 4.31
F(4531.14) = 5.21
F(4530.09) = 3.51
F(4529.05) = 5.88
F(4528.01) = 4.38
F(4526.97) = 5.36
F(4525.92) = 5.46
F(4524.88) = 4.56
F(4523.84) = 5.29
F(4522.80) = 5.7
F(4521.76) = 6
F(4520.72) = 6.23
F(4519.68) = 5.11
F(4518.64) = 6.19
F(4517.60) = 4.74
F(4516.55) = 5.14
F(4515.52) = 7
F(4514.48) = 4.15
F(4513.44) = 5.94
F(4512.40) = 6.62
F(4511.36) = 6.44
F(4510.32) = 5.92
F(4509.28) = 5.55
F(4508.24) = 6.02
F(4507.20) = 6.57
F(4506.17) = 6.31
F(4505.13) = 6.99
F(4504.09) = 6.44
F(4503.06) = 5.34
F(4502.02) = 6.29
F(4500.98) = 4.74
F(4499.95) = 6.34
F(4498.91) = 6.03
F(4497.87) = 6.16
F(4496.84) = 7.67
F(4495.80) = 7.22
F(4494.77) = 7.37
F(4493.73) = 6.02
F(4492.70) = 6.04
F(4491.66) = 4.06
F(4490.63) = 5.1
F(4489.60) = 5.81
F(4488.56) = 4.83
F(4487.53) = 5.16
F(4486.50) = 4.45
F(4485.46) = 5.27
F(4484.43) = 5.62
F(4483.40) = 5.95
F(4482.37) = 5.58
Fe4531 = 3.6 angstroms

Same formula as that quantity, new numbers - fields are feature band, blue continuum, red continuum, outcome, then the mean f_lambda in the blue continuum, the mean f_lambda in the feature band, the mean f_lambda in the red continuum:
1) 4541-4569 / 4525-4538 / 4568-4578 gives -0.7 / 5.02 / 5.37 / 5.43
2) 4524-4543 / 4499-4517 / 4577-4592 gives 1.7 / 5.99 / 5.18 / 5.04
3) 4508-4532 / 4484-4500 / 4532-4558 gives 0.4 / 5.81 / 5.47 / 5.36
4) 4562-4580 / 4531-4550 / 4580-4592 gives -0.9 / 5.23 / 5.31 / 4.95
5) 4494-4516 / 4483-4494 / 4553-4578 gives -4.0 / 5.28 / 6.24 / 5.3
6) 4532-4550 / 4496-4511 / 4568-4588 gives 1.5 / 6.19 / 5.24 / 5.29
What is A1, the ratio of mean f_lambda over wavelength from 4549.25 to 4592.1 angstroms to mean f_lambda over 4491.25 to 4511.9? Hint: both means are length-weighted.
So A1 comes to 0.85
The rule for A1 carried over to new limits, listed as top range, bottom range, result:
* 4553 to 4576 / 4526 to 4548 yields 1.05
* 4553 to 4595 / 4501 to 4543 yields 0.93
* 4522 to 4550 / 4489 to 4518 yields 0.86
